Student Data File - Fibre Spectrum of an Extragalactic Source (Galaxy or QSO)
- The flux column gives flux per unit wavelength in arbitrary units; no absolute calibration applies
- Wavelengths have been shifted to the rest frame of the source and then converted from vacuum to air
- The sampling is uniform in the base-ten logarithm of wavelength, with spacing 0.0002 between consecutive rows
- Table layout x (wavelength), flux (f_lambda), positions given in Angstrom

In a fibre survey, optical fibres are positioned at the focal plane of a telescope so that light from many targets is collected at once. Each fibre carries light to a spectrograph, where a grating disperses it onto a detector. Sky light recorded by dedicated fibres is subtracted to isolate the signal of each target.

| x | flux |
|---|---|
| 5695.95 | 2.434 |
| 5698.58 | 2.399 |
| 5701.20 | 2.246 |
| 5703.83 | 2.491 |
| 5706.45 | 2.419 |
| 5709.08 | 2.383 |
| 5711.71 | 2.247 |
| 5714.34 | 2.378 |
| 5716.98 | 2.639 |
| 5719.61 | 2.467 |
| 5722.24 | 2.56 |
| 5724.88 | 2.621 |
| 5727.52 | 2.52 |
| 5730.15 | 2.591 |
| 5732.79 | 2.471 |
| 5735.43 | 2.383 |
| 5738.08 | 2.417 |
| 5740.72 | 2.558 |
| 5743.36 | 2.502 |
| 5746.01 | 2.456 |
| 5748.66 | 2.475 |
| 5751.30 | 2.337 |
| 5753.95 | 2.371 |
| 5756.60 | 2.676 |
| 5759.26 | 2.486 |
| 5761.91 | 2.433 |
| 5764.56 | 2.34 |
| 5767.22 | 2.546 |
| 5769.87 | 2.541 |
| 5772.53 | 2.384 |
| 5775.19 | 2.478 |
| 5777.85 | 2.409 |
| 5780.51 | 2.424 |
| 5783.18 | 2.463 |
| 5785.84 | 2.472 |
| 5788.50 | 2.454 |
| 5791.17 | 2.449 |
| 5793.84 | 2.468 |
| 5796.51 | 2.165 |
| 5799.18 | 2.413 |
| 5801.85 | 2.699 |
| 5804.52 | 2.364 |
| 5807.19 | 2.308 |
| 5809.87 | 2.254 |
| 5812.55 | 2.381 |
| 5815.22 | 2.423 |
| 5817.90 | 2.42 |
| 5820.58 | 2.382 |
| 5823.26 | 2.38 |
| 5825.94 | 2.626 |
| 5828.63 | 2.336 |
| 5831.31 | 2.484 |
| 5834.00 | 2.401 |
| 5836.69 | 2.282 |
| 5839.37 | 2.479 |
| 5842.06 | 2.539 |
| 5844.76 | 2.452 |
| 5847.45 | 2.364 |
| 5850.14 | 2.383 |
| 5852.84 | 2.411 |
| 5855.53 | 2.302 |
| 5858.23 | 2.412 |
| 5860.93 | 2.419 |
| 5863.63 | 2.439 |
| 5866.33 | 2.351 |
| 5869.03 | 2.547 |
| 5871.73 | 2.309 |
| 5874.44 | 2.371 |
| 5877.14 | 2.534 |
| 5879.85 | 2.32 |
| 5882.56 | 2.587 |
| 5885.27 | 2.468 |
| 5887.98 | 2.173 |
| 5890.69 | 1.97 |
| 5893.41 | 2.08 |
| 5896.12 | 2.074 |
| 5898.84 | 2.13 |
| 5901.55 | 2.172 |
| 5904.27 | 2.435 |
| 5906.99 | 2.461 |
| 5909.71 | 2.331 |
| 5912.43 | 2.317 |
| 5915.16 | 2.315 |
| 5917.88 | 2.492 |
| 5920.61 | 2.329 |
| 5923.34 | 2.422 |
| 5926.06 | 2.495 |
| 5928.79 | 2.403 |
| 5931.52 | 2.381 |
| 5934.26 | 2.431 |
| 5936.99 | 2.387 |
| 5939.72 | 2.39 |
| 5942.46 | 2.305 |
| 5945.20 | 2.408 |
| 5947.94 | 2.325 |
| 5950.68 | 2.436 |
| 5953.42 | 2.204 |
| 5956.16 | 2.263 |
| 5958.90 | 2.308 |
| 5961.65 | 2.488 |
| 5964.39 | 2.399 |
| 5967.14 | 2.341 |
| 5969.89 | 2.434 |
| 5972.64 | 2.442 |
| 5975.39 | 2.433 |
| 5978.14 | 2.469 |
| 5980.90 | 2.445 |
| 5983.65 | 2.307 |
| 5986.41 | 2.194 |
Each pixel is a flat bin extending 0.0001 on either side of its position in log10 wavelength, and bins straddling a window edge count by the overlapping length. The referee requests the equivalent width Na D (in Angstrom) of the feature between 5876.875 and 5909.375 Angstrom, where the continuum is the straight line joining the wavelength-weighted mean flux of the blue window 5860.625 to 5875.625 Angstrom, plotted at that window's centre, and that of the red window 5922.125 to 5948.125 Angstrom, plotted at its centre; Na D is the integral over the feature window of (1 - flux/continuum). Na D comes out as 1.7 Angstrom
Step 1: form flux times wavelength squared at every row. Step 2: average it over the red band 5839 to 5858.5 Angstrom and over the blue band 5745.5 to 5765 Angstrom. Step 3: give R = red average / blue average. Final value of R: 1.0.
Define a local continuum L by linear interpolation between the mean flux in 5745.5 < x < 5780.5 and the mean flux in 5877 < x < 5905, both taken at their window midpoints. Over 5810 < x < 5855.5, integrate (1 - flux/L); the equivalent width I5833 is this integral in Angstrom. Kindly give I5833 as -1.3 Angstrom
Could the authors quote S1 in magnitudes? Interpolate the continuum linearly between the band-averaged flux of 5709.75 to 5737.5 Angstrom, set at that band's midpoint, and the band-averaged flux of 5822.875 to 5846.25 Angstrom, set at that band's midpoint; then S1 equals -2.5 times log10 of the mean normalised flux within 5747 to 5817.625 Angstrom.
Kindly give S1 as 0.01 mag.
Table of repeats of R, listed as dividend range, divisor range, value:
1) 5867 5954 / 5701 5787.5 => 1.01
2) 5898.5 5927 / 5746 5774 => 1.01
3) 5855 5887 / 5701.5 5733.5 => 1.03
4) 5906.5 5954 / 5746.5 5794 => 1.02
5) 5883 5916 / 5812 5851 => 0.95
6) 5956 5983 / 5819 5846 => 1.03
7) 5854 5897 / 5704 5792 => 0.99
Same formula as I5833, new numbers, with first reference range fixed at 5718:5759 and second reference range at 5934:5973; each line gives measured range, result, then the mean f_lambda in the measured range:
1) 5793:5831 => 0.75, 2.4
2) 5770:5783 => 0.18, 2.44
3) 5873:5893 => 0.63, 2.33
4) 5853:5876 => 0.23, 2.4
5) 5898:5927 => 0.42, 2.36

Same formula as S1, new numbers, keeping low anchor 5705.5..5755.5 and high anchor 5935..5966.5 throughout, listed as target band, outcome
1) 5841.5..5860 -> 0.00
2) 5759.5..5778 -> 0.00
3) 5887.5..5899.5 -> 0.15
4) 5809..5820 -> 0.02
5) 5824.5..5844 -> -0.02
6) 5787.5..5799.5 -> 0.02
